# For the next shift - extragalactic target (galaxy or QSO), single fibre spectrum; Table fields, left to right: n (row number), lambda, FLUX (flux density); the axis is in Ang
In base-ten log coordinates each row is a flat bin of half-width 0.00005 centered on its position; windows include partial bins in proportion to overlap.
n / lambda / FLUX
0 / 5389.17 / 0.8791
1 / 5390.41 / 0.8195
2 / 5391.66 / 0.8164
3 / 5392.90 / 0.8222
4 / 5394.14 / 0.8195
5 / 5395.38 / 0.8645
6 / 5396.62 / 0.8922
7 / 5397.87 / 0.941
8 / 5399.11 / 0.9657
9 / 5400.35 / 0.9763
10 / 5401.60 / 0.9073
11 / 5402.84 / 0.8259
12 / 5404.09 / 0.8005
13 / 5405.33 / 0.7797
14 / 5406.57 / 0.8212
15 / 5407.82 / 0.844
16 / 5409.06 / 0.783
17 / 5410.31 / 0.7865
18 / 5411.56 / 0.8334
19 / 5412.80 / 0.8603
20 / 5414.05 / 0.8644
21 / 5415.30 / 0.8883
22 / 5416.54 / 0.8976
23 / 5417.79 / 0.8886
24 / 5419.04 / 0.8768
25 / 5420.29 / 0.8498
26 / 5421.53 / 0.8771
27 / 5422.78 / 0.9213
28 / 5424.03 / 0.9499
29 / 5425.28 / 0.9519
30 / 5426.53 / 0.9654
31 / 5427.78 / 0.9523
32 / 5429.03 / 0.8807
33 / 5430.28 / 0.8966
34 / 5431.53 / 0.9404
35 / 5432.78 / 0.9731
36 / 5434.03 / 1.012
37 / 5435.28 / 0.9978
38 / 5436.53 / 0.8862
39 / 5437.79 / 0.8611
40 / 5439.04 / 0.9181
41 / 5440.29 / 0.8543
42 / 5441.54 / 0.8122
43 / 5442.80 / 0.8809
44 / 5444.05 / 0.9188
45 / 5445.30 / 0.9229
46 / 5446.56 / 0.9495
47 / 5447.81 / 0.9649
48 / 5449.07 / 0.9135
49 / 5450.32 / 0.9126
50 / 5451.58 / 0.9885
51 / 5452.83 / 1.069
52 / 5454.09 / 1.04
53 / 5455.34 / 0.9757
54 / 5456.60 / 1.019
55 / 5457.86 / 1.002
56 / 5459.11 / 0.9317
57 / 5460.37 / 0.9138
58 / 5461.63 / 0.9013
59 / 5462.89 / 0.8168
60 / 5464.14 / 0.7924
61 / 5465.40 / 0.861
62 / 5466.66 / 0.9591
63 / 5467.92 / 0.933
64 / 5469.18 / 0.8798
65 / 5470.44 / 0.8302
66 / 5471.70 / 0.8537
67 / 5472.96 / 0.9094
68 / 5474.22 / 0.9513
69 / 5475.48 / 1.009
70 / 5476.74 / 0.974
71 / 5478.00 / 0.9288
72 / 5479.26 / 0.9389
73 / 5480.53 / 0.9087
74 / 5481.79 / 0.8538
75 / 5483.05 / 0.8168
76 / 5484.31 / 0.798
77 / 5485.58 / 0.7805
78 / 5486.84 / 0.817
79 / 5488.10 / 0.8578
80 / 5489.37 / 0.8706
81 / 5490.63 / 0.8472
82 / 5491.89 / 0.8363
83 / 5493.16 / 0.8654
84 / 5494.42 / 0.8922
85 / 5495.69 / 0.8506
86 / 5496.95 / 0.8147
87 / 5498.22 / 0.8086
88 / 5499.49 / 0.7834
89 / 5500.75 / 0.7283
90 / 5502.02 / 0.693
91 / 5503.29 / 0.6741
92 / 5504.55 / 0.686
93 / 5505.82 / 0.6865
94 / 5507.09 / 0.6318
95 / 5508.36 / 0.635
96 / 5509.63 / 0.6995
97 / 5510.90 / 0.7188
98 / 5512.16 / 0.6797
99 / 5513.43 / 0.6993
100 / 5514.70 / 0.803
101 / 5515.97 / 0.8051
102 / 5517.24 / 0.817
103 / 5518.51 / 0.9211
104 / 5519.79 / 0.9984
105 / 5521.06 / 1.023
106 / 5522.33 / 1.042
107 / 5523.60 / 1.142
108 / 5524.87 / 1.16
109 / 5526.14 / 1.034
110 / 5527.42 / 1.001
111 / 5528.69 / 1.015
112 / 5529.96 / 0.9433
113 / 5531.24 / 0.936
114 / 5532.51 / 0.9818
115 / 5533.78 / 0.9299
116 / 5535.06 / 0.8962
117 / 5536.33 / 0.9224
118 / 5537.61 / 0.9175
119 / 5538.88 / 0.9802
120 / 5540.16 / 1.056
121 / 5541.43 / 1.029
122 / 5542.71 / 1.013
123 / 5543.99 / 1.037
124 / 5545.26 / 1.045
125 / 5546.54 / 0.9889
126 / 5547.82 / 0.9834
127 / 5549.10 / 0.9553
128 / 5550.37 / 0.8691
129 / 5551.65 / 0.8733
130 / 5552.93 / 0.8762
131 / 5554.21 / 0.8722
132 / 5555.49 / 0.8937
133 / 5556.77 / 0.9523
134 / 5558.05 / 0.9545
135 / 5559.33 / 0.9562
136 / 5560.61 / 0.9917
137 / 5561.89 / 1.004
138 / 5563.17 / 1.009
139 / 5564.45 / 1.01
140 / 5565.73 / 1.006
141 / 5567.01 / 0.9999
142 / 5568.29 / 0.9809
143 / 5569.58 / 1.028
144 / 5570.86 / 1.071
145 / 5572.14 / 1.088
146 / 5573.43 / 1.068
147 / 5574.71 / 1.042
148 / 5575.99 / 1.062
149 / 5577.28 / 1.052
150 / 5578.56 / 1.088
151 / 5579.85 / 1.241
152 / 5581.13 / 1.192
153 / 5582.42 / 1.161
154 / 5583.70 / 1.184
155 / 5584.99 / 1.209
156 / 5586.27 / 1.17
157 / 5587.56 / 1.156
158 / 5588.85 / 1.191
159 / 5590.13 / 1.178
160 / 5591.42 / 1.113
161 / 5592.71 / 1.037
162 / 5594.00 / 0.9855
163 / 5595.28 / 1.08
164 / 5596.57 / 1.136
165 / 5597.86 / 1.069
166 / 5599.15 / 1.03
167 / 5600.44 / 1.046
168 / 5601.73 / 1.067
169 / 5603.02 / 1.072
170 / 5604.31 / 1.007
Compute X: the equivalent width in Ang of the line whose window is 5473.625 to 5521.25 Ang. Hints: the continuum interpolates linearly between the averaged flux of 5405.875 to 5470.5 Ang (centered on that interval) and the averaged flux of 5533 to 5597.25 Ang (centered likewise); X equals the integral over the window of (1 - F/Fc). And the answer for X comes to 7.3 Ang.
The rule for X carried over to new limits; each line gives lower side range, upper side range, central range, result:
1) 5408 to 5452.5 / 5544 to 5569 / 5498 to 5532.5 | 3.5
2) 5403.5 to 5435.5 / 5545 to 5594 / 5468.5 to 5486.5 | 1.1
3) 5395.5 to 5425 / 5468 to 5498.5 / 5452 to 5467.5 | -1.2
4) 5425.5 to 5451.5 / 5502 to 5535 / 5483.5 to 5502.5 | 1.4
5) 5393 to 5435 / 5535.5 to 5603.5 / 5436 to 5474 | 0.4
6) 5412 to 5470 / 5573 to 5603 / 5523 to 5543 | 0.8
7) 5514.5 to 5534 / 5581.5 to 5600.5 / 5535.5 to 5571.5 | 2.3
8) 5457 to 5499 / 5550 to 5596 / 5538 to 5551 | 0.0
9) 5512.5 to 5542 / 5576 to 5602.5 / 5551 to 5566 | 1.3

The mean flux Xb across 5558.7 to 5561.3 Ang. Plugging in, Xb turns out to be 0.975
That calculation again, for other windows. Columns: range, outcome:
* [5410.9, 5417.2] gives 0.868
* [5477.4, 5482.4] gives 0.907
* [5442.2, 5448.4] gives 0.928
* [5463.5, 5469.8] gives 0.885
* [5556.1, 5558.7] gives 0.952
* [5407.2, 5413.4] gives 0.822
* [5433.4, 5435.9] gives 1.01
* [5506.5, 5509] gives 0.633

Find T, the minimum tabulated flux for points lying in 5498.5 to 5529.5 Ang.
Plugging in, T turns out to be 0.6318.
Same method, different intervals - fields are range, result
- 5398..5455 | 0.7797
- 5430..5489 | 0.7805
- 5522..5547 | 0.8962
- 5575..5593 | 1.037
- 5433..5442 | 0.8122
